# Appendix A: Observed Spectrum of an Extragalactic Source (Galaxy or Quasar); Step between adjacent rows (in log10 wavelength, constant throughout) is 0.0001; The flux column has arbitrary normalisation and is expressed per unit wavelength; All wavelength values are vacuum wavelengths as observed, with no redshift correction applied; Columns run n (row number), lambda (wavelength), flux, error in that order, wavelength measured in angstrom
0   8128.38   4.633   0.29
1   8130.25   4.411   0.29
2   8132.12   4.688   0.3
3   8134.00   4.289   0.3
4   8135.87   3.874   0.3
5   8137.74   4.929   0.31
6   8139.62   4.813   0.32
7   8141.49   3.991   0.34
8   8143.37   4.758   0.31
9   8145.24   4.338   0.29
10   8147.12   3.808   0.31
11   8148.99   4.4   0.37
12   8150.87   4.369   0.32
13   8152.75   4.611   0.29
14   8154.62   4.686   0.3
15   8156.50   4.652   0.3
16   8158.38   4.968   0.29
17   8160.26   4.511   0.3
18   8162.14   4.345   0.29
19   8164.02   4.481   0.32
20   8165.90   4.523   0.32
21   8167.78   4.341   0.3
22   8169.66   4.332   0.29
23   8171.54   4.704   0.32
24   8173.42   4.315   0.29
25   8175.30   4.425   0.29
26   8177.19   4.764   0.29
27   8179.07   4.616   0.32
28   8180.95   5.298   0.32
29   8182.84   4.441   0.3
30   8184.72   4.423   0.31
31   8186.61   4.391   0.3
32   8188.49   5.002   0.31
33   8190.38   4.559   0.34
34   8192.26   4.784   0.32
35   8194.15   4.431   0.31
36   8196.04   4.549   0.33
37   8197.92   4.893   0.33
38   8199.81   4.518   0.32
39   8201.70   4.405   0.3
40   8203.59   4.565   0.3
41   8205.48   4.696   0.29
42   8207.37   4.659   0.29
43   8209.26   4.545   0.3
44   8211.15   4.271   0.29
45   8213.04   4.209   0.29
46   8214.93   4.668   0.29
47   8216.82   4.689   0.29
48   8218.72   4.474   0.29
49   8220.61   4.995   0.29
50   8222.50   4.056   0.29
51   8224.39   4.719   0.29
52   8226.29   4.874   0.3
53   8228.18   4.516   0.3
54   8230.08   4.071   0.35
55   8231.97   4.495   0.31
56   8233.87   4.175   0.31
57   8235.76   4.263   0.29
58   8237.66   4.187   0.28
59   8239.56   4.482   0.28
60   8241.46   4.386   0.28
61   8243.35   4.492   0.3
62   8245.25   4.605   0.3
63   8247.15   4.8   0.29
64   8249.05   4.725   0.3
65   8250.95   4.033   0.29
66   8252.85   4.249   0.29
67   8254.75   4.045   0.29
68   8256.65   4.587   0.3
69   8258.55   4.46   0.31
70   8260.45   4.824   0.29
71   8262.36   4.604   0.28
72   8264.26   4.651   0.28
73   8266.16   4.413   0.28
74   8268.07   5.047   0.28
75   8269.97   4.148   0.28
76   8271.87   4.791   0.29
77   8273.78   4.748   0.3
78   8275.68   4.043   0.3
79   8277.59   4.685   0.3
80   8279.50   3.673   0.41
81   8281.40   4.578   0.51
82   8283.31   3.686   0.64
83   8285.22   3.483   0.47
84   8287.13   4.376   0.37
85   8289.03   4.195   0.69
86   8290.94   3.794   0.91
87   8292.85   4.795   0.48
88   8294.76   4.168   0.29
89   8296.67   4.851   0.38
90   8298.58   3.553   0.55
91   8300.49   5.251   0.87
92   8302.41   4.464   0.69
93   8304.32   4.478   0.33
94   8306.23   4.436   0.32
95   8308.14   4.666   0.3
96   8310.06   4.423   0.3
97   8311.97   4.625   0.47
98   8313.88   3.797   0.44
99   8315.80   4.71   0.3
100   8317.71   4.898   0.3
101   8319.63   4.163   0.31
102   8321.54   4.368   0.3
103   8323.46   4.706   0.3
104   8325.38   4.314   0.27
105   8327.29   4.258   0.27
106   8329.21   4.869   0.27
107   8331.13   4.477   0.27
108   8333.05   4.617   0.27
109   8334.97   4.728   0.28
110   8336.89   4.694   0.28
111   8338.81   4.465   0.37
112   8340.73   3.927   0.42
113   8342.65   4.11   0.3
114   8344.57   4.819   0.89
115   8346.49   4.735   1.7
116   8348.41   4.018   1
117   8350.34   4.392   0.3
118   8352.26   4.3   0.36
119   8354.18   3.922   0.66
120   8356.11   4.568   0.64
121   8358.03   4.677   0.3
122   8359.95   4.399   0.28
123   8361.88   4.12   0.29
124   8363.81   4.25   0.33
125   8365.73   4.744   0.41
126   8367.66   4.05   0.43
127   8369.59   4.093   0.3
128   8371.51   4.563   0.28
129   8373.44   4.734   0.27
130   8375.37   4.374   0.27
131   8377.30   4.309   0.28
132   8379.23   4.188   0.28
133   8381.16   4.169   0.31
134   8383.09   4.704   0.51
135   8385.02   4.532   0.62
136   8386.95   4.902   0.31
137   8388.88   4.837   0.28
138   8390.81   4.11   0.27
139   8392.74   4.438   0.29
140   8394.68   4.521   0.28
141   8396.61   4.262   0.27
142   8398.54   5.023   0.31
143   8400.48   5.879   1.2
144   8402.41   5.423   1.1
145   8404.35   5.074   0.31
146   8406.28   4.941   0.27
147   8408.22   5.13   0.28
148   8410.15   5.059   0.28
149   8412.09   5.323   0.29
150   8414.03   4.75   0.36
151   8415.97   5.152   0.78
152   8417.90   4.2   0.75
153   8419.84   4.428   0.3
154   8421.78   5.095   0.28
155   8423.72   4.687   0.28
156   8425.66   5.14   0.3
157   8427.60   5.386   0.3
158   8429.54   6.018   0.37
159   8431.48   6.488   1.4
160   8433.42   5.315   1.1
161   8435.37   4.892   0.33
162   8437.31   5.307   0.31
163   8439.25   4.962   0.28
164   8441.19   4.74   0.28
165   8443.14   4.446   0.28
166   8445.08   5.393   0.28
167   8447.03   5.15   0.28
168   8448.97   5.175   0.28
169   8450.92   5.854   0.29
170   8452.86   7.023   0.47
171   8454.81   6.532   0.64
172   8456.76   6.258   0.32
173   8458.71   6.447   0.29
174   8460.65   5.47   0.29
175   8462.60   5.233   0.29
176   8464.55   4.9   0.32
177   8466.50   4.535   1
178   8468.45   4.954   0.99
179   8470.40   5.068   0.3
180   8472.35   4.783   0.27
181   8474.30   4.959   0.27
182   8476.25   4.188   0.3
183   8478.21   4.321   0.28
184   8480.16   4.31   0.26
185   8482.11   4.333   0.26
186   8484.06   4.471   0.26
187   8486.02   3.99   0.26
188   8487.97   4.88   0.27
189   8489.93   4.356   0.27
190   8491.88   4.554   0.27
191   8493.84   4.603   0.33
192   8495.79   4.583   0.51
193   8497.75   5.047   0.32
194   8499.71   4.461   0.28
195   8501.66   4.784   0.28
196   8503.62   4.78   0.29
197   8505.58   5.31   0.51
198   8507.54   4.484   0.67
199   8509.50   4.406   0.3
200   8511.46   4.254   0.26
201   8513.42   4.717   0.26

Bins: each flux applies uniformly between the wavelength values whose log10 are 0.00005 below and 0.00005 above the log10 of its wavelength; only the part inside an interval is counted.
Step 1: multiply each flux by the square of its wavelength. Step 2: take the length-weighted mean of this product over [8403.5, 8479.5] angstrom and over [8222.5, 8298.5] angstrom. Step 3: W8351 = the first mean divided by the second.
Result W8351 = 1.24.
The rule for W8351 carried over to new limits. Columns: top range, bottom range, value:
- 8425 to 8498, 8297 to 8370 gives 1.19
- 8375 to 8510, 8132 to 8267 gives 1.16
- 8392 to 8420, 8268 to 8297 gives 1.18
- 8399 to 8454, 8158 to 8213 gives 1.21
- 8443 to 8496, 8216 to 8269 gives 1.18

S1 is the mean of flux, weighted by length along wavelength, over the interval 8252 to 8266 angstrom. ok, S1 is 4.49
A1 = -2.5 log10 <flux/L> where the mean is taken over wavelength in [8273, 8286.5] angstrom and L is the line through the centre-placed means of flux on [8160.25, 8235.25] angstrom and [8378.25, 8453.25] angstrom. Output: 0.15 mag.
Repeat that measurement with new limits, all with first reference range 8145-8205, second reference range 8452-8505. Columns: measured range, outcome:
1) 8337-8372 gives 0.10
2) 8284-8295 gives 0.14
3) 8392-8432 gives -0.04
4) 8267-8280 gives 0.05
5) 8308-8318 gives 0.06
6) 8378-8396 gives 0.08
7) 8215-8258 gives 0.04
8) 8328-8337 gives 0.02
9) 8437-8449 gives -0.02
